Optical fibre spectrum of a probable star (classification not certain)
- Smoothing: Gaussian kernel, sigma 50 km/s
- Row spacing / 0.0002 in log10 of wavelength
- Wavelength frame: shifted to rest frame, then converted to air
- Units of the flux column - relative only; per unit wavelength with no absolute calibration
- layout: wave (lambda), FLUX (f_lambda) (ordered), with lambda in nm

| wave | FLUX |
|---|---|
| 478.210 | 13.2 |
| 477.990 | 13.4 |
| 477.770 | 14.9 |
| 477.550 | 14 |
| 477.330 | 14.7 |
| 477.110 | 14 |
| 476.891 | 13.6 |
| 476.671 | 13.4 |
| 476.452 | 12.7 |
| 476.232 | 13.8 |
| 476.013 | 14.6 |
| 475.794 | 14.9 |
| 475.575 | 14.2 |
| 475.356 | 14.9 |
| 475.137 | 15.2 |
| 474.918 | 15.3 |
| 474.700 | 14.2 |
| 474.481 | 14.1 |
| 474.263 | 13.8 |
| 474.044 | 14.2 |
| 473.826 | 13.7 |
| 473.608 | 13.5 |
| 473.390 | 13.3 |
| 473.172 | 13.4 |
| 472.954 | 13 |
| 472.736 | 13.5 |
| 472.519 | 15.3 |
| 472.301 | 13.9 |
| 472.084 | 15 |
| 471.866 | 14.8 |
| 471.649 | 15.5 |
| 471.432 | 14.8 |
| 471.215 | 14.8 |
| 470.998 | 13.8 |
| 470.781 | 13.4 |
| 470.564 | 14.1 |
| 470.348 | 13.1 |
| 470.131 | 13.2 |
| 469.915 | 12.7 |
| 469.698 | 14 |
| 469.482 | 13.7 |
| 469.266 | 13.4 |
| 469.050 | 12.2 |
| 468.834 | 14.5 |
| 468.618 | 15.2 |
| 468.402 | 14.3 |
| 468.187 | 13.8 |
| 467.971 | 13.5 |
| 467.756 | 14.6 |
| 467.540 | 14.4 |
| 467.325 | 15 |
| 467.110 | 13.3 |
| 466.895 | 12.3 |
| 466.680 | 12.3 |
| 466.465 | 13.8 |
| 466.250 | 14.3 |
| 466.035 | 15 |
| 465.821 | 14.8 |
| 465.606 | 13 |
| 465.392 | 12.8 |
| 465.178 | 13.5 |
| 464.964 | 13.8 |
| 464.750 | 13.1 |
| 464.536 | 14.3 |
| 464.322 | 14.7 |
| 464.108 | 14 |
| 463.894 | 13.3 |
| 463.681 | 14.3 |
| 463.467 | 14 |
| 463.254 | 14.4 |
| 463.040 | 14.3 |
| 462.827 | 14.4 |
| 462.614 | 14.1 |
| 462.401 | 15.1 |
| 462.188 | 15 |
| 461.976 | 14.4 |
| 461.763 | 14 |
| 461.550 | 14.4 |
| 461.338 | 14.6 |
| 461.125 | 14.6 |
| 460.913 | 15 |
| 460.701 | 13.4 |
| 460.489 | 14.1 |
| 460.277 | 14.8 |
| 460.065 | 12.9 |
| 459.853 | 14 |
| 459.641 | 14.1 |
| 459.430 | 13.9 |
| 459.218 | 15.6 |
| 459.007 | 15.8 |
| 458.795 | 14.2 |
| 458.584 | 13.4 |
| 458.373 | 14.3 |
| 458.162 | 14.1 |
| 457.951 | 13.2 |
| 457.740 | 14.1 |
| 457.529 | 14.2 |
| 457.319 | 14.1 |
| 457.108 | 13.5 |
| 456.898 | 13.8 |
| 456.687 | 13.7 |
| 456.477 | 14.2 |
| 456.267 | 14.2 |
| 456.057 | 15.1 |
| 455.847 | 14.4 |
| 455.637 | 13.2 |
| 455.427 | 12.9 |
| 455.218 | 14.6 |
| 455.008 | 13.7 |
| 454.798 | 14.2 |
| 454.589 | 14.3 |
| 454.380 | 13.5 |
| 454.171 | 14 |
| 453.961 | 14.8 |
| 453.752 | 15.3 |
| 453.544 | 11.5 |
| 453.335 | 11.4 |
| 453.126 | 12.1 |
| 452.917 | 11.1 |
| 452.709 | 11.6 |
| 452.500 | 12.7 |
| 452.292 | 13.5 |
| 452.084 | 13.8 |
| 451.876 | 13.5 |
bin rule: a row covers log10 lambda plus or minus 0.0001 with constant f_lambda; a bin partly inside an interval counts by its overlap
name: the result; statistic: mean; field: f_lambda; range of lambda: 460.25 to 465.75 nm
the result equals 14.1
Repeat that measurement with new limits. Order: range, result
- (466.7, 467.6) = 13.6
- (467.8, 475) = 14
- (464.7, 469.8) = 13.8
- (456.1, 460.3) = 14.1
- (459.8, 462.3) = 14.3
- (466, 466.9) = 13.6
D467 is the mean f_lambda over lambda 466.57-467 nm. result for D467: 12.3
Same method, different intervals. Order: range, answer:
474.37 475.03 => 14.5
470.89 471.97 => 14.7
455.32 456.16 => 13.9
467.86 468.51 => 13.9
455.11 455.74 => 13.6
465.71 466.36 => 14.7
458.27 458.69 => 13.9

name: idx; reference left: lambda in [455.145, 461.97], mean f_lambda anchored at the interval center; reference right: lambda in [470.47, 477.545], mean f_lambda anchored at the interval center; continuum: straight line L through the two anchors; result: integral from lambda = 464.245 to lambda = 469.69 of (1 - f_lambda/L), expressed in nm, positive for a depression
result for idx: 0.13 nm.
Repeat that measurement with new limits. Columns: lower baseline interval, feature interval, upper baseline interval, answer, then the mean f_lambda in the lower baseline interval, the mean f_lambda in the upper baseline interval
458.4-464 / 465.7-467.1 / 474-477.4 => 0.06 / 14.3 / 14.2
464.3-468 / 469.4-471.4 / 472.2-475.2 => 0.03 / 13.8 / 14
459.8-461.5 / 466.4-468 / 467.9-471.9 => 0.04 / 14.2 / 13.9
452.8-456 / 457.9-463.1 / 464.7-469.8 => -0.28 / 13.4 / 13.8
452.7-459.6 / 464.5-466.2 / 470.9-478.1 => 0.03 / 13.8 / 14.2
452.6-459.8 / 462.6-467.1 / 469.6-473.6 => 0.02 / 13.8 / 14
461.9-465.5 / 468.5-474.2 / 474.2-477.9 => 0.11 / 14.1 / 14.3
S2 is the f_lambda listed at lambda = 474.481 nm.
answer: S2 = 14.1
